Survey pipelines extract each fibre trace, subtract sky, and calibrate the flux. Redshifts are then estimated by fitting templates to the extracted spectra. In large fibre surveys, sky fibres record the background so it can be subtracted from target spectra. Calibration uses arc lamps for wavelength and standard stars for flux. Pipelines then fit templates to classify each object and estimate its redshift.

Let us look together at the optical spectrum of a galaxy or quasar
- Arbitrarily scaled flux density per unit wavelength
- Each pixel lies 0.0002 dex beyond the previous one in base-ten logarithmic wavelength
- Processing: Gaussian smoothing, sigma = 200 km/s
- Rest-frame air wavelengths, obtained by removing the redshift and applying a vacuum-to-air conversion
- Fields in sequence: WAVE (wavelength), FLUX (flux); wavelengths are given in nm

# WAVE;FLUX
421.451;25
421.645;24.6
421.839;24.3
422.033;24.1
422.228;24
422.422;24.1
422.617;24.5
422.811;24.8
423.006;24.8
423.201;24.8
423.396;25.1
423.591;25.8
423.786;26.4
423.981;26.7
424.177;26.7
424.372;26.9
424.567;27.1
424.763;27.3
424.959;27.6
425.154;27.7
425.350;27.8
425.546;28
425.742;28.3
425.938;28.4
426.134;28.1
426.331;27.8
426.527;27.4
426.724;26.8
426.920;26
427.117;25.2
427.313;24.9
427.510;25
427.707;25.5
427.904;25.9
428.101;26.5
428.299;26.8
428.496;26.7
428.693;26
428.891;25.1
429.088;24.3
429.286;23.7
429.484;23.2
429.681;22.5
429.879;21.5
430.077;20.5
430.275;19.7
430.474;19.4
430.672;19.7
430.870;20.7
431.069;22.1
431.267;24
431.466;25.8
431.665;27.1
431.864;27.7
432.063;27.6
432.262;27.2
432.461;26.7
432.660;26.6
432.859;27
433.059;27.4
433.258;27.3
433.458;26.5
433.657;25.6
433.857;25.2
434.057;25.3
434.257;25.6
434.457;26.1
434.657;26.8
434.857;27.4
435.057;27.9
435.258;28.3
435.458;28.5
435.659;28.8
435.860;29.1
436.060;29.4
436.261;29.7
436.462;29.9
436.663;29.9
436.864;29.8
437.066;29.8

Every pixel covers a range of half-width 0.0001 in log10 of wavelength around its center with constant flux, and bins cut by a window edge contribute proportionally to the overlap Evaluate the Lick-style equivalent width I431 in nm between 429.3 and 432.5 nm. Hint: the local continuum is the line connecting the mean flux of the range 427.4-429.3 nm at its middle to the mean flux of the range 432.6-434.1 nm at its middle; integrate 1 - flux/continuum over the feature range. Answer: 0.32 nm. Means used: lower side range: 25.6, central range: 23.4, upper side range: 26.4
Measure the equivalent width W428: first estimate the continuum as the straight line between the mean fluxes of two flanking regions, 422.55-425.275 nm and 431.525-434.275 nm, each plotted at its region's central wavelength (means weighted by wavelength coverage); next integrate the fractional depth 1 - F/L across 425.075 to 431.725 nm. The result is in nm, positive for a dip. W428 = 0.38 nm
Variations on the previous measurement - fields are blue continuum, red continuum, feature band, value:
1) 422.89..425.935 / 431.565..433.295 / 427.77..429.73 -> 0.13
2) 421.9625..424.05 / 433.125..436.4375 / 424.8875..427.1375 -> -0.17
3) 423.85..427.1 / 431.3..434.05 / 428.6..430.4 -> 0.27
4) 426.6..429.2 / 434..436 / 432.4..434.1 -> 0.04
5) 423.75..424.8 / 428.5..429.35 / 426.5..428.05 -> -0.01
